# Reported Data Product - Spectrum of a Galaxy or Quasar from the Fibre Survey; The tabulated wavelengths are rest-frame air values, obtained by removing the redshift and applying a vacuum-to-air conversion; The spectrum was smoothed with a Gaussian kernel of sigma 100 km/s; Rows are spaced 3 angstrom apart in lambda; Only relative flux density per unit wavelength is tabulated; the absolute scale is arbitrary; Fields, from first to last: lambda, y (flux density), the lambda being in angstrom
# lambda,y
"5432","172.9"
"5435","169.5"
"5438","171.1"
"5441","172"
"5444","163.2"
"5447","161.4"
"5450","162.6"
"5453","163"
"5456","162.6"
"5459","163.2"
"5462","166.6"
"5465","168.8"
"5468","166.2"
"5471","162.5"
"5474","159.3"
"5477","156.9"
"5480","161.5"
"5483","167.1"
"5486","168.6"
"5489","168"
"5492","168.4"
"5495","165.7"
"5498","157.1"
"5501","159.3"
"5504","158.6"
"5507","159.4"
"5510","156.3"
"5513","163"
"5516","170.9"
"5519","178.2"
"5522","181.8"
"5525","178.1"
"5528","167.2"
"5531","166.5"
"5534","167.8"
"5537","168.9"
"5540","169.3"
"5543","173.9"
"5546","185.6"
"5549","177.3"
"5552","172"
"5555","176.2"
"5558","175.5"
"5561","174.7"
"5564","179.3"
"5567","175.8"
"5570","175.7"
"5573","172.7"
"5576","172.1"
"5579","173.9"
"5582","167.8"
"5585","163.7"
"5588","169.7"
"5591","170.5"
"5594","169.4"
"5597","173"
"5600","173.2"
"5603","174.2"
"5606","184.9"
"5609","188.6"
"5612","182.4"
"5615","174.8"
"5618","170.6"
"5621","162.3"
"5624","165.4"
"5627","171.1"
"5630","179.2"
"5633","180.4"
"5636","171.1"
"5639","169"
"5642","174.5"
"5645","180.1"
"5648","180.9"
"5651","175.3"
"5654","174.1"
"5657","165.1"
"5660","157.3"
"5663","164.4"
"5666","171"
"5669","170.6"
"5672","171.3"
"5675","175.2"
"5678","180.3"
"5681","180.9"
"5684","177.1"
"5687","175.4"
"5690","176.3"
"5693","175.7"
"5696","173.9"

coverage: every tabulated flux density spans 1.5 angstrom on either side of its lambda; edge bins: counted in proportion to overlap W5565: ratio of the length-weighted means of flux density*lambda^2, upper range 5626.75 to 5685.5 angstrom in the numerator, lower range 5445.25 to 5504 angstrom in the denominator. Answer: 1.13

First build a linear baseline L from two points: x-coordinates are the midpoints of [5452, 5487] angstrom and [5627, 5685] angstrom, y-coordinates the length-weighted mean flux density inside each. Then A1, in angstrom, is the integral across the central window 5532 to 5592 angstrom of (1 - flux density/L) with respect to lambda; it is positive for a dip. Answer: -1.60 angstrom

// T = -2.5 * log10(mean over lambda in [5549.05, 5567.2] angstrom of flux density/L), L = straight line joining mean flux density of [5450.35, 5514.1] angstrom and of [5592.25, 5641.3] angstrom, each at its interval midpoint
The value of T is -0.04 mag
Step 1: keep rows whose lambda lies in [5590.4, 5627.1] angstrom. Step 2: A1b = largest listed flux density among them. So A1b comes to 188.6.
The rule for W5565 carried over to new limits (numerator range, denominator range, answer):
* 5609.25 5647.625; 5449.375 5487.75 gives 1.13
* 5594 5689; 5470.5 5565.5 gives 1.08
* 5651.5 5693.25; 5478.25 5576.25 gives 1.07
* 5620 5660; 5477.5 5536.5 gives 1.09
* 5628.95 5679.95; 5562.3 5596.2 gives 1.03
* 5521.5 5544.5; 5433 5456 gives 1.07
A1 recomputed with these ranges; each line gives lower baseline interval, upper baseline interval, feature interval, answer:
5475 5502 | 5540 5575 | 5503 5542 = 0.3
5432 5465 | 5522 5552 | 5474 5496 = 0.5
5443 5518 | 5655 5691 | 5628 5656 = -0.8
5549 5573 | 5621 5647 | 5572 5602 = 0.7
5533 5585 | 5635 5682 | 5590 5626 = -0.2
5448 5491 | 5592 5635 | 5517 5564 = -1.4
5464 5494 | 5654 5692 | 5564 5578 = -0.5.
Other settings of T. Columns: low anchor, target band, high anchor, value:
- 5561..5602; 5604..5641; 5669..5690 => -0.007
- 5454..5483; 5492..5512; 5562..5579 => 0.046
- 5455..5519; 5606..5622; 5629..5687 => -0.037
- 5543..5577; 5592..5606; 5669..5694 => 0.015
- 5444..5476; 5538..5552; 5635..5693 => -0.052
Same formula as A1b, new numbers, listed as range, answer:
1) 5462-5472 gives 168.8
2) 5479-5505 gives 168.6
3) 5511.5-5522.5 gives 181.8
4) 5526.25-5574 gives 185.6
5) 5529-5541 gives 169.3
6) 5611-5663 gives 182.4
